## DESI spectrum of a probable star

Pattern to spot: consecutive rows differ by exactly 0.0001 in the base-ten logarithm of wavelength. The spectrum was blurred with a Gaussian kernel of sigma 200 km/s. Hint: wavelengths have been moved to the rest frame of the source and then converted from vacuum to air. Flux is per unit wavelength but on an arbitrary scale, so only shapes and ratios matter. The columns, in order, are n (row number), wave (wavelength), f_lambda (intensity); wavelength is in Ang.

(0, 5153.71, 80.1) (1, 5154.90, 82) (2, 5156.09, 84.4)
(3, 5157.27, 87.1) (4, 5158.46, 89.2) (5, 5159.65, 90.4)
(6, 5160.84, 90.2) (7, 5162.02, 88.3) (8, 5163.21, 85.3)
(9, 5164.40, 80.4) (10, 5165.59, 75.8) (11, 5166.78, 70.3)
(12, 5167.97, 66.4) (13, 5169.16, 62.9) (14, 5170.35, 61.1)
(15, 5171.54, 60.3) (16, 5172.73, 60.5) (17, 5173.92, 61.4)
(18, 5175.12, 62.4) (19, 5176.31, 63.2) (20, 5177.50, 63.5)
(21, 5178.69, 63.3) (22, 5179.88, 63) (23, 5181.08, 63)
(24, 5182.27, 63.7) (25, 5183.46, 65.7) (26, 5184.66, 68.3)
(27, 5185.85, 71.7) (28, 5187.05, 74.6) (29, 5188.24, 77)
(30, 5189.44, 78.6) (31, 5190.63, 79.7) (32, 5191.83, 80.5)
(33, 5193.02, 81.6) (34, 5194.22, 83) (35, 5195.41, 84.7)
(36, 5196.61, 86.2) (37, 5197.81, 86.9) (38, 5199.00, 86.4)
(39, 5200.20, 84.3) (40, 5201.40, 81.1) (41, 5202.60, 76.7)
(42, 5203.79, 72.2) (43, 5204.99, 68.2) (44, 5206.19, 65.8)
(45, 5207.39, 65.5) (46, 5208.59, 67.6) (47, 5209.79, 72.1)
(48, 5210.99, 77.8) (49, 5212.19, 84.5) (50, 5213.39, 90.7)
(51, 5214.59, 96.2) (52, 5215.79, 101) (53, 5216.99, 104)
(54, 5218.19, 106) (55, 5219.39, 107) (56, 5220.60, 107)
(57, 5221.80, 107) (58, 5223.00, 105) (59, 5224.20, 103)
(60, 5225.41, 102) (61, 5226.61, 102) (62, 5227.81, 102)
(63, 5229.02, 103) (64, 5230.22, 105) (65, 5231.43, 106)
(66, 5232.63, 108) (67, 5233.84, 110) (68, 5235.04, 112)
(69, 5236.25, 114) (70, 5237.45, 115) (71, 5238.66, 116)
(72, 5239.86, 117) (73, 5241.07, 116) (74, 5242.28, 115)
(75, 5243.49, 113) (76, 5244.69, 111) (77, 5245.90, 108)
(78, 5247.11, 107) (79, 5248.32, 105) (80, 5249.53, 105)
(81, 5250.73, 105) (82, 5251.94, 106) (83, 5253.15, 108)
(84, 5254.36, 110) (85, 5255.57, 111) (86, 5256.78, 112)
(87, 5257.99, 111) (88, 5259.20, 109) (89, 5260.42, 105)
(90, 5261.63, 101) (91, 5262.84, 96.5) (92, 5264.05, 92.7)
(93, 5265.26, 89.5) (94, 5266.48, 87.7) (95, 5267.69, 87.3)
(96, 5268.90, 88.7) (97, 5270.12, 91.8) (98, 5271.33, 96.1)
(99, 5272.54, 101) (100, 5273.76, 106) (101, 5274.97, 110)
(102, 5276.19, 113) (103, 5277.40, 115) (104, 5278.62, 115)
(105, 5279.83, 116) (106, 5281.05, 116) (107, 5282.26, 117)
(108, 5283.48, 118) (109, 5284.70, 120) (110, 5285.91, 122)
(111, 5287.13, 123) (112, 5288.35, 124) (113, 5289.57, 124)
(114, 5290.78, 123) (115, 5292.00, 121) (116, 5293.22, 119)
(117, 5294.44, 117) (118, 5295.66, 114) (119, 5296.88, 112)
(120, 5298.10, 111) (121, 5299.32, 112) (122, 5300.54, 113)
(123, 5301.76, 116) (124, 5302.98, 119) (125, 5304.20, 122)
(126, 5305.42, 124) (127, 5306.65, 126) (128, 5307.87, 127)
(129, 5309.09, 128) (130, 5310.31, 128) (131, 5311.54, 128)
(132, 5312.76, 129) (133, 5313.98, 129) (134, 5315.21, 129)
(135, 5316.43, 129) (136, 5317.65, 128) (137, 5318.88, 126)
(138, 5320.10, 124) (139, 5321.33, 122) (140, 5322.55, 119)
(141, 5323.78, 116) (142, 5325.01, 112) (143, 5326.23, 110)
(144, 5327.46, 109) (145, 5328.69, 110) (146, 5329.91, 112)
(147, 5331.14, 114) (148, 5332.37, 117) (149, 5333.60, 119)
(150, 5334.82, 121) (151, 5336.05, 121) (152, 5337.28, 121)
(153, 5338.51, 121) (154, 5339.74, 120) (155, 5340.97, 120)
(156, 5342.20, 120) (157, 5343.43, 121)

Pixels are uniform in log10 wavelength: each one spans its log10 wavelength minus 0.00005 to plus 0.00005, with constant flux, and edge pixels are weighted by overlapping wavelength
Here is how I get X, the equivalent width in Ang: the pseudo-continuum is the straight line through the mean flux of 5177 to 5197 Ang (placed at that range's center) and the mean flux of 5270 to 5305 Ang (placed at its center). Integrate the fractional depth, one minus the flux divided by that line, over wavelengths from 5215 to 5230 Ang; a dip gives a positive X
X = -2.7 Ang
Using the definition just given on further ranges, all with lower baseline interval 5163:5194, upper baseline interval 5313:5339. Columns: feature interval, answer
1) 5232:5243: -3.0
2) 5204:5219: -0.5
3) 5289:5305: -1.1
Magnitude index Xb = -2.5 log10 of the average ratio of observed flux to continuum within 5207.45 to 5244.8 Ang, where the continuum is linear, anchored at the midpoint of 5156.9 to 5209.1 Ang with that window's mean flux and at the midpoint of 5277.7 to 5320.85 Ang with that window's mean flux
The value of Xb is -0.12 mag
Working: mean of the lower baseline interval 74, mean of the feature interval 102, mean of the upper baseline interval 121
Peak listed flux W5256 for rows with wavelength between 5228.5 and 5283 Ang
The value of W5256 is 117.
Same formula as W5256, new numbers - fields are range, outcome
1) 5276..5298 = 124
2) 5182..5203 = 86.9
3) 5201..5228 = 107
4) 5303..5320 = 129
